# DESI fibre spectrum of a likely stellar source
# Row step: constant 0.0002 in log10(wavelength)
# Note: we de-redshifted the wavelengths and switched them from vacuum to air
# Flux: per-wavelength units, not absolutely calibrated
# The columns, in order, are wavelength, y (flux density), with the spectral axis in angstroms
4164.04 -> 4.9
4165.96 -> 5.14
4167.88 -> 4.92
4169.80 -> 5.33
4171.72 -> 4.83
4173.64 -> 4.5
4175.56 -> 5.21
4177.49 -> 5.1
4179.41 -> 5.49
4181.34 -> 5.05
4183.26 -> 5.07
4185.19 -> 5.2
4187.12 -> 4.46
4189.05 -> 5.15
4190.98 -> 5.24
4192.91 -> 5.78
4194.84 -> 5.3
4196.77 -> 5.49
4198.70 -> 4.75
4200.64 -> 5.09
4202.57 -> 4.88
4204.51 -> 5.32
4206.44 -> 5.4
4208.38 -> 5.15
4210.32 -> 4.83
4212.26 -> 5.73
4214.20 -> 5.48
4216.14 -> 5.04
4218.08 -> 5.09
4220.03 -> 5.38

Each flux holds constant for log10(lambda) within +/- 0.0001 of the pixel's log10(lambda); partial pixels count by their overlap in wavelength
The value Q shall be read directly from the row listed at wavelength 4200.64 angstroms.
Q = 5.09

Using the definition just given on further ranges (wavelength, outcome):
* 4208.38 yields 5.15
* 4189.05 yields 5.15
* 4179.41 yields 5.49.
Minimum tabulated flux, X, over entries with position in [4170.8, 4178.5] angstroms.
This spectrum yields 4.5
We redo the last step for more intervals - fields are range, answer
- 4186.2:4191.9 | 4.46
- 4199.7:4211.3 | 4.83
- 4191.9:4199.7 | 4.75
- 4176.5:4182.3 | 5.05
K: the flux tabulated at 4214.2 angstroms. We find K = 5.48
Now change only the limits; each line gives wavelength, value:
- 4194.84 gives 5.3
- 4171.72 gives 4.83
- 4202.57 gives 4.88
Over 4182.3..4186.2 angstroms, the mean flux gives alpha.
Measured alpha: 5.12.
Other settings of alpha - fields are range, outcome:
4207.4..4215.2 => 5.29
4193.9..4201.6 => 5.16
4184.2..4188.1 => 4.82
